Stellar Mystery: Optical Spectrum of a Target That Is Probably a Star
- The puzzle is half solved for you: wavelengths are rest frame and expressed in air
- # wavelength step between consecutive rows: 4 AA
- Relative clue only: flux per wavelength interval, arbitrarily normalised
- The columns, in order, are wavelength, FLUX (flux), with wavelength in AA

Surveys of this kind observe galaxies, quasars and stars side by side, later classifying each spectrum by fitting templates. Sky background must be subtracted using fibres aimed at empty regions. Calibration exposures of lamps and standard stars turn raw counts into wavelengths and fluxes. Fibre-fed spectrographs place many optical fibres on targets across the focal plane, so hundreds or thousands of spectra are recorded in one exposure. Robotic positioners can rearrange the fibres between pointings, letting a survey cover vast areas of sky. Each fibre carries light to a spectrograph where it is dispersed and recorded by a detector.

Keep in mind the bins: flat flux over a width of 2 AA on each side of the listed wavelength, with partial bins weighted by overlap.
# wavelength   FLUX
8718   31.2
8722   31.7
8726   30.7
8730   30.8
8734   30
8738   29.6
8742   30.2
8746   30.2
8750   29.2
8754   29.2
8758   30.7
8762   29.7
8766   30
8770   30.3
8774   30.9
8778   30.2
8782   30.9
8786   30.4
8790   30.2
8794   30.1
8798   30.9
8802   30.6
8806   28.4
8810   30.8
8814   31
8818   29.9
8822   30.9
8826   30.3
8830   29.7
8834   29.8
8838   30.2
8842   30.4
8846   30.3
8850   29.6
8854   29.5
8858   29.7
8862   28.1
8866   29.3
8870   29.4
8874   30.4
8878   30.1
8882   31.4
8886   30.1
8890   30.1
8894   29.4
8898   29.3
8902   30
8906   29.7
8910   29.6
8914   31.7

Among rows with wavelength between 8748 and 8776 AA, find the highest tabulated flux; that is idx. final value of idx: 30.9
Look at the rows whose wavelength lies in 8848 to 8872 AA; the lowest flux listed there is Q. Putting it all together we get 28.1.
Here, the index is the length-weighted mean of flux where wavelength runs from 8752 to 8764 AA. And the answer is 29.9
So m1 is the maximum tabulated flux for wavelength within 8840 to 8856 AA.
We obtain 30.4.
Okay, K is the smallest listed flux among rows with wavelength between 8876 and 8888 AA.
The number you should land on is 30.1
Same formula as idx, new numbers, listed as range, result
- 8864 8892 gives 31.4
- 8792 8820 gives 31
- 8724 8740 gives 30.8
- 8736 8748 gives 30.2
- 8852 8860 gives 29.7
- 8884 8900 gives 30.1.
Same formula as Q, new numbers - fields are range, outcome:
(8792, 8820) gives 28.4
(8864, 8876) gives 29.3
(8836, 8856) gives 29.5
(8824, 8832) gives 29.7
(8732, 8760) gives 29.2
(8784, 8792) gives 30.2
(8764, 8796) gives 30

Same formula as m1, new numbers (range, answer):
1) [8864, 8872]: 29.4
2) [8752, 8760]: 30.7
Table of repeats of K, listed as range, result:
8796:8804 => 30.6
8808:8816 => 30.8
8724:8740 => 29.6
